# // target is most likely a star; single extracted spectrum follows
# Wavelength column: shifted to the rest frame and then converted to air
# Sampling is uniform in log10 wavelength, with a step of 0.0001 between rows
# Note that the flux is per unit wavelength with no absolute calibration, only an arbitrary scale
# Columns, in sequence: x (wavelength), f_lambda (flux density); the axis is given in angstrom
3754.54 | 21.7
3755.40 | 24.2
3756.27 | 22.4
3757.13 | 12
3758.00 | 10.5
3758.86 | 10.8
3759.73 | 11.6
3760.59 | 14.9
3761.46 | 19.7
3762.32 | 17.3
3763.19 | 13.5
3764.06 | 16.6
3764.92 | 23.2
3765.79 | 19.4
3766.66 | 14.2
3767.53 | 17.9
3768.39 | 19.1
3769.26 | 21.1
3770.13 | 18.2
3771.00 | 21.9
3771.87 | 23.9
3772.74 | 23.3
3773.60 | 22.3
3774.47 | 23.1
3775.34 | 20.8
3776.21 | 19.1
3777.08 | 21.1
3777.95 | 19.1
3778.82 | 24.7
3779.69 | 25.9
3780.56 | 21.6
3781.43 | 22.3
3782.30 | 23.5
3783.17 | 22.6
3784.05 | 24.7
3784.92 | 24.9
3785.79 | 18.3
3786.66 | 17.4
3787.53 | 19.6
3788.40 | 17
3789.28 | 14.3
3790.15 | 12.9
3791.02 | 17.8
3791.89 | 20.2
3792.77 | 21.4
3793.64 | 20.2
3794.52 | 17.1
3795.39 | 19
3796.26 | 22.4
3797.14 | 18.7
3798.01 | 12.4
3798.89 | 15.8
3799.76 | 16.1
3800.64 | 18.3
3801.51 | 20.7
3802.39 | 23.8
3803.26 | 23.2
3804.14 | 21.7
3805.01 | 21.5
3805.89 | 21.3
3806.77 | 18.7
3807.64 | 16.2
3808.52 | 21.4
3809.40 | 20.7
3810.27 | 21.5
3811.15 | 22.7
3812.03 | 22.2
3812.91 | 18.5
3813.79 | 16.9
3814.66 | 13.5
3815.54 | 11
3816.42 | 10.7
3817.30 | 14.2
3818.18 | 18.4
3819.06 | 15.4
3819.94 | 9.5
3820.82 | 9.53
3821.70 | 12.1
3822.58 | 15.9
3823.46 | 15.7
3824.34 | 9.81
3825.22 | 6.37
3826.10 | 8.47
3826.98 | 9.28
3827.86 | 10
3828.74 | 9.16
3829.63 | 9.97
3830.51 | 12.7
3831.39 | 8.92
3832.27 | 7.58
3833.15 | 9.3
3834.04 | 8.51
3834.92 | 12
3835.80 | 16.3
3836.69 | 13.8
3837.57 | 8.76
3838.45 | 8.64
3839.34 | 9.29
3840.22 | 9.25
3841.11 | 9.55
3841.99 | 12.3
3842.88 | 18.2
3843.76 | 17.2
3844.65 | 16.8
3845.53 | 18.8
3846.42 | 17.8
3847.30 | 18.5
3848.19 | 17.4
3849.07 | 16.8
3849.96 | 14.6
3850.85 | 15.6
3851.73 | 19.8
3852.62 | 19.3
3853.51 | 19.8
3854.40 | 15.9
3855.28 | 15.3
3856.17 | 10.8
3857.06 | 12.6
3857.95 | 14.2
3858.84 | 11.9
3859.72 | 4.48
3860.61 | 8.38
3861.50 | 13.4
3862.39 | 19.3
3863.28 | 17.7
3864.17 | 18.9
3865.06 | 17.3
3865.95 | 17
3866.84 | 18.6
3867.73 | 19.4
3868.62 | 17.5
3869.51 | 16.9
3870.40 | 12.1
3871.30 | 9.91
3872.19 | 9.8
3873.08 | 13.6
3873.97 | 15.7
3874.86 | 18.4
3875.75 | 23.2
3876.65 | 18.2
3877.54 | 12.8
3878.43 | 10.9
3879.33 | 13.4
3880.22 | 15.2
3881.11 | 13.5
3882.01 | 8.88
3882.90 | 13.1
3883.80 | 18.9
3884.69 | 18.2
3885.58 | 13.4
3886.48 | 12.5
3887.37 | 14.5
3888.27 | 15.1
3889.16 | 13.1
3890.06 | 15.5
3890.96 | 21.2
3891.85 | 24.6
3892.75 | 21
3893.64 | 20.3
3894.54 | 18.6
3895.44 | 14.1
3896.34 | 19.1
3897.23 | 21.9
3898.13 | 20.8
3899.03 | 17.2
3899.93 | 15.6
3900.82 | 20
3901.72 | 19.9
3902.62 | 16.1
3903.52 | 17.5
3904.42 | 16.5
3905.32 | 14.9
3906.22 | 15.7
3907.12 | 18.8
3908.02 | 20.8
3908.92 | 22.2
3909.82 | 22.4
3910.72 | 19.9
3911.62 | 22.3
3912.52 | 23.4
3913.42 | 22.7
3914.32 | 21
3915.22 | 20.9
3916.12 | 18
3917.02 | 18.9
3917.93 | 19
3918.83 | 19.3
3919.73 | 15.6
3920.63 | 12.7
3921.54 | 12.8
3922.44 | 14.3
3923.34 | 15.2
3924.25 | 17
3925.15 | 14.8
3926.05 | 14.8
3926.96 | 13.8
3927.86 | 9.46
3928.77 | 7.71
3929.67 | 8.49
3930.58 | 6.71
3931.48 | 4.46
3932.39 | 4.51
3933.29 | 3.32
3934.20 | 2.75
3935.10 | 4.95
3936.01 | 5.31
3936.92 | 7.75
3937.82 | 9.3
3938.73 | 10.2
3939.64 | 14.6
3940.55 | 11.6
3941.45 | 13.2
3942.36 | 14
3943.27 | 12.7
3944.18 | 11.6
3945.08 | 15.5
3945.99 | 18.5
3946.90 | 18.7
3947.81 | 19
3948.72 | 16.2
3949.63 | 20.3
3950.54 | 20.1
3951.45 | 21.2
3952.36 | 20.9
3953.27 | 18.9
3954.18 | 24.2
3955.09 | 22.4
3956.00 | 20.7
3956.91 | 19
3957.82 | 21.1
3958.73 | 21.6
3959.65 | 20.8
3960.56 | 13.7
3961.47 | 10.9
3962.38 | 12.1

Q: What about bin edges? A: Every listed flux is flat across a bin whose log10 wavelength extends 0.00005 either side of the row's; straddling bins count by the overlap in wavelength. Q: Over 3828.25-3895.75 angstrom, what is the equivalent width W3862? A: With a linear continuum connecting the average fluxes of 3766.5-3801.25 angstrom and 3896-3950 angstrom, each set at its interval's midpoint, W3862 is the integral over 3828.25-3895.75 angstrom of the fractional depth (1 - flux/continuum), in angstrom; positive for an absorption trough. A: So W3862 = 9.5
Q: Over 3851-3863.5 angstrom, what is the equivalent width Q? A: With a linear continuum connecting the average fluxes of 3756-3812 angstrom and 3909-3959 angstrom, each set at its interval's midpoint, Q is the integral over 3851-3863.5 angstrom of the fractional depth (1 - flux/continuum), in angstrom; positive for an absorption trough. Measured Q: 2.1 angstrom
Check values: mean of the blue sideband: 19.4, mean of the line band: 14.5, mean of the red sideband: 15.3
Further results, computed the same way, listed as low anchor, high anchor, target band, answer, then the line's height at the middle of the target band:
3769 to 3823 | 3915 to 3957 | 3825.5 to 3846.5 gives 7.1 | 17.7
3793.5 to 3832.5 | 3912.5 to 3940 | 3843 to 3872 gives -2.5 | 14.5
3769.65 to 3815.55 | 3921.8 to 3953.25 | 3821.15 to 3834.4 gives 5.8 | 18.2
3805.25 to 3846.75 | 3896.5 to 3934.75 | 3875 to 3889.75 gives 0.3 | 15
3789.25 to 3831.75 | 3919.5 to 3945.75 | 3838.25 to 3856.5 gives -1.3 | 14.5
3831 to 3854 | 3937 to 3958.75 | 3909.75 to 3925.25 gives -2.1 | 16.2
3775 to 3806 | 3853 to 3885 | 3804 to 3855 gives 8.5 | 17.5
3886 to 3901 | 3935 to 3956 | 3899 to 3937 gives 4.6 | 16.8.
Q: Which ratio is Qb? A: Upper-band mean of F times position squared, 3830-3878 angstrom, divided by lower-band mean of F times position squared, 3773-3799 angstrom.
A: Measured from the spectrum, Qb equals 0.75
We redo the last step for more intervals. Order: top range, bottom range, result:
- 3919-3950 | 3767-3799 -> 0.64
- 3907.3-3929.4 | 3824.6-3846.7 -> 1.58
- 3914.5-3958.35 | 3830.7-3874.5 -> 1.06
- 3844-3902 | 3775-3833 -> 0.98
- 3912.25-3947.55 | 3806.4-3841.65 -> 1.06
